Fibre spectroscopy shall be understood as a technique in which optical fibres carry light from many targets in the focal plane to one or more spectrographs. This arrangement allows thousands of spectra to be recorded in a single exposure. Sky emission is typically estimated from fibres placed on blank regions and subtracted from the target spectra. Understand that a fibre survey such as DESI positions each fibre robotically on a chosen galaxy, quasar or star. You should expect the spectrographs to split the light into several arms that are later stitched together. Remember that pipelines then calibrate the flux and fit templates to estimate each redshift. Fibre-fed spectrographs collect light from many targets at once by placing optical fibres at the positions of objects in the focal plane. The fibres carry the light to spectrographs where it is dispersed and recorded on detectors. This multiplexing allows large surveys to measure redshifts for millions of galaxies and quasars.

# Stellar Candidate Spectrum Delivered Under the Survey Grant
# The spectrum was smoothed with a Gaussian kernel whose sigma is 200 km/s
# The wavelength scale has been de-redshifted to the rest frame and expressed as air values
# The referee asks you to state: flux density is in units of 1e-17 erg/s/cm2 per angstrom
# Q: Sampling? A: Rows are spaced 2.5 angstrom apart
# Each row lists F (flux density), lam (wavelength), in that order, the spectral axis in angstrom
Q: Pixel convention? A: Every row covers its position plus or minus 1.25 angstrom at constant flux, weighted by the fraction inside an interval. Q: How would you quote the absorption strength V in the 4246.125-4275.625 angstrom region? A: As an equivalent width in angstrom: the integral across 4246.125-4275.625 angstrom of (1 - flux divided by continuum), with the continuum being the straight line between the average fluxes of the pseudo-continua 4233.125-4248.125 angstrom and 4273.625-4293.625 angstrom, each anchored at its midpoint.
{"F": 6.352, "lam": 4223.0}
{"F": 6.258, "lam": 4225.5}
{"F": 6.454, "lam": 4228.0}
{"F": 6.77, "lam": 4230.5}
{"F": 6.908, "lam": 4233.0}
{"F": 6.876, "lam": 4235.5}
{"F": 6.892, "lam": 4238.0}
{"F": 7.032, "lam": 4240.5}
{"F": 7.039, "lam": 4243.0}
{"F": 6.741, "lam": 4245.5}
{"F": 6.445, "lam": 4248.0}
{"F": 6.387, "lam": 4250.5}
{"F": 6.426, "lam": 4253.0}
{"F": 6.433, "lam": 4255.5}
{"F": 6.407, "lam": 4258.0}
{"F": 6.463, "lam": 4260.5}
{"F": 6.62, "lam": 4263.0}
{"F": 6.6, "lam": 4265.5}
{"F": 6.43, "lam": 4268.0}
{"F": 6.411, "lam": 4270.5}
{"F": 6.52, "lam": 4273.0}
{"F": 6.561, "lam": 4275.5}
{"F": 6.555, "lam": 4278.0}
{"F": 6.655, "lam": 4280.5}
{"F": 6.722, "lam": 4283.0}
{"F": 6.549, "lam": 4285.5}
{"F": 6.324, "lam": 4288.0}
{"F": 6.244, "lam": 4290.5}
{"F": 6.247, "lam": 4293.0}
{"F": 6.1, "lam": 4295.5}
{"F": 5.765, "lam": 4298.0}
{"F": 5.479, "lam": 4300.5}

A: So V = 0.9 angstrom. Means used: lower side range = 6.87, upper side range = 6.49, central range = 6.48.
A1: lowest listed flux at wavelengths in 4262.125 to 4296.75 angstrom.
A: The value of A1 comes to 6.1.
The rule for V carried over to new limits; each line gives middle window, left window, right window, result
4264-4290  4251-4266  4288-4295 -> -0.73 angstrom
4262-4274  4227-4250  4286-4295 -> -0.03 angstrom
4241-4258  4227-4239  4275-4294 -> 0.26 angstrom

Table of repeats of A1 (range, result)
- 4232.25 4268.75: 6.387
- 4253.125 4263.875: 6.407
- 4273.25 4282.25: 6.555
